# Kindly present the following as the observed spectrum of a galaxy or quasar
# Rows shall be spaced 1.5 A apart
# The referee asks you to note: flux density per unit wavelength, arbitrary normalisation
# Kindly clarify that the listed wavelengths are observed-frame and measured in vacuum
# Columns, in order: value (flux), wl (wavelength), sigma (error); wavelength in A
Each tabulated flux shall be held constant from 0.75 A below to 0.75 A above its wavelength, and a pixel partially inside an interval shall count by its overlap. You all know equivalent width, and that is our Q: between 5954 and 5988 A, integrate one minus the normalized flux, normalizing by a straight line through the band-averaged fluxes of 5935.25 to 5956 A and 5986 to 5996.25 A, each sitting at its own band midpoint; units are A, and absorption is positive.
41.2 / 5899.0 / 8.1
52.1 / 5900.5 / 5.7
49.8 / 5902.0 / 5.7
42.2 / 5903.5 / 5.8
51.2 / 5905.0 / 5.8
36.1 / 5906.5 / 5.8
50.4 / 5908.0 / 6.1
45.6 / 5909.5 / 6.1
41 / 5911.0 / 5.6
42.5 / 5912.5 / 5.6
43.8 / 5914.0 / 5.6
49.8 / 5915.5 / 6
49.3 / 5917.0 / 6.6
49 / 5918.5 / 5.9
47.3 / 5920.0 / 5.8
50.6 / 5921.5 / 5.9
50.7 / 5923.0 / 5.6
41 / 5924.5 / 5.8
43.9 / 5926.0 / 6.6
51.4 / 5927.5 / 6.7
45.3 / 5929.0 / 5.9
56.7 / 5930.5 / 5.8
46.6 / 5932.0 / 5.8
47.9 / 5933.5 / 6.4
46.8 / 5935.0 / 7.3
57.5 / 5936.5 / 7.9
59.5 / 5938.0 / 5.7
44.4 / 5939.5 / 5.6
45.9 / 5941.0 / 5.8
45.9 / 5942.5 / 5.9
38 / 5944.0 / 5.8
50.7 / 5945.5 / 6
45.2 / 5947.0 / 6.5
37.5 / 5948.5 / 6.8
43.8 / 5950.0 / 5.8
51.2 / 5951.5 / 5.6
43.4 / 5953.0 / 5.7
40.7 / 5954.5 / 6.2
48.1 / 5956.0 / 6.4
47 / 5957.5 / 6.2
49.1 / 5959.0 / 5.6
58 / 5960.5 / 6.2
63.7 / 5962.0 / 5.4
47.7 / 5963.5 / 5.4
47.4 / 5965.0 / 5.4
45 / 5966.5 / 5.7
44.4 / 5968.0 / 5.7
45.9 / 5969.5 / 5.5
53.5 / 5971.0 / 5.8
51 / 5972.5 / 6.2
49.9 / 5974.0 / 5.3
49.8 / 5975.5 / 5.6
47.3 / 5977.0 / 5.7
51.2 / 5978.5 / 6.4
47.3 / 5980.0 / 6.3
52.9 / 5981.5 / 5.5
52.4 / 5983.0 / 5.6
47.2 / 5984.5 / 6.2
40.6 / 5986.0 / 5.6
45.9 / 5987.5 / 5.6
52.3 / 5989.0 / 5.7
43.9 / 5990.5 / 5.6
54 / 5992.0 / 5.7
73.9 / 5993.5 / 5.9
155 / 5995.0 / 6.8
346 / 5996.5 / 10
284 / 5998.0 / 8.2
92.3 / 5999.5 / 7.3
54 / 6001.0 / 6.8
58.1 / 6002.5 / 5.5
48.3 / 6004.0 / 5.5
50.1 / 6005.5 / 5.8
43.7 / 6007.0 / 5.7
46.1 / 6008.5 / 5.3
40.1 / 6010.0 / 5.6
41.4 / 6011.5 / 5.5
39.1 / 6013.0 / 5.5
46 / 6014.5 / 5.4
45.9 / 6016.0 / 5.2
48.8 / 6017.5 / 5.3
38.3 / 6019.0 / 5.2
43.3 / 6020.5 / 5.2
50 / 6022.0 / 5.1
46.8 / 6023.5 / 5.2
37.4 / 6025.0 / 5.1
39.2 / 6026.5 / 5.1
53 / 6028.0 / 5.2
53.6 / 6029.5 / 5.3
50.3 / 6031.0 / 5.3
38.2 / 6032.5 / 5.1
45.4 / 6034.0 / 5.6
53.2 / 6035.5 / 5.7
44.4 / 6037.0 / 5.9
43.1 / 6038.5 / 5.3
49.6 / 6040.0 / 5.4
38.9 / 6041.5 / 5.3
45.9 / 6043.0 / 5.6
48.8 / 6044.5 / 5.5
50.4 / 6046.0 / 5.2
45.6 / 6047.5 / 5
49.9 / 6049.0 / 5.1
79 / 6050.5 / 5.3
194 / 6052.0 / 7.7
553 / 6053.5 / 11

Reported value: 8.5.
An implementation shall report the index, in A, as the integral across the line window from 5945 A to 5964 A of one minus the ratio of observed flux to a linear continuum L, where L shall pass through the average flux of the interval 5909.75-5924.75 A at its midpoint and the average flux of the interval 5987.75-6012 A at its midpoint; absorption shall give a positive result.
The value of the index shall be 5.4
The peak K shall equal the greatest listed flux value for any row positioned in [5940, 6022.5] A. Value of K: 346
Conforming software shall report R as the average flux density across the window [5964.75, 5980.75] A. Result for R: 48.5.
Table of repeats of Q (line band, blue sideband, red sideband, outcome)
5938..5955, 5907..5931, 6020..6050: 0.8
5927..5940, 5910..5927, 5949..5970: -1.0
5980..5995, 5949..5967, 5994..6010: 5.9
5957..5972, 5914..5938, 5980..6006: 4.6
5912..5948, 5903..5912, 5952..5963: -0.7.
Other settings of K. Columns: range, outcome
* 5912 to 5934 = 56.7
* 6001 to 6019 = 58.1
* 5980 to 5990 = 52.9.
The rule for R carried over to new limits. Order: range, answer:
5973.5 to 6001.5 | 86.9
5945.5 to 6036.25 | 59.2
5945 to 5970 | 47.6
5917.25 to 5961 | 47.7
